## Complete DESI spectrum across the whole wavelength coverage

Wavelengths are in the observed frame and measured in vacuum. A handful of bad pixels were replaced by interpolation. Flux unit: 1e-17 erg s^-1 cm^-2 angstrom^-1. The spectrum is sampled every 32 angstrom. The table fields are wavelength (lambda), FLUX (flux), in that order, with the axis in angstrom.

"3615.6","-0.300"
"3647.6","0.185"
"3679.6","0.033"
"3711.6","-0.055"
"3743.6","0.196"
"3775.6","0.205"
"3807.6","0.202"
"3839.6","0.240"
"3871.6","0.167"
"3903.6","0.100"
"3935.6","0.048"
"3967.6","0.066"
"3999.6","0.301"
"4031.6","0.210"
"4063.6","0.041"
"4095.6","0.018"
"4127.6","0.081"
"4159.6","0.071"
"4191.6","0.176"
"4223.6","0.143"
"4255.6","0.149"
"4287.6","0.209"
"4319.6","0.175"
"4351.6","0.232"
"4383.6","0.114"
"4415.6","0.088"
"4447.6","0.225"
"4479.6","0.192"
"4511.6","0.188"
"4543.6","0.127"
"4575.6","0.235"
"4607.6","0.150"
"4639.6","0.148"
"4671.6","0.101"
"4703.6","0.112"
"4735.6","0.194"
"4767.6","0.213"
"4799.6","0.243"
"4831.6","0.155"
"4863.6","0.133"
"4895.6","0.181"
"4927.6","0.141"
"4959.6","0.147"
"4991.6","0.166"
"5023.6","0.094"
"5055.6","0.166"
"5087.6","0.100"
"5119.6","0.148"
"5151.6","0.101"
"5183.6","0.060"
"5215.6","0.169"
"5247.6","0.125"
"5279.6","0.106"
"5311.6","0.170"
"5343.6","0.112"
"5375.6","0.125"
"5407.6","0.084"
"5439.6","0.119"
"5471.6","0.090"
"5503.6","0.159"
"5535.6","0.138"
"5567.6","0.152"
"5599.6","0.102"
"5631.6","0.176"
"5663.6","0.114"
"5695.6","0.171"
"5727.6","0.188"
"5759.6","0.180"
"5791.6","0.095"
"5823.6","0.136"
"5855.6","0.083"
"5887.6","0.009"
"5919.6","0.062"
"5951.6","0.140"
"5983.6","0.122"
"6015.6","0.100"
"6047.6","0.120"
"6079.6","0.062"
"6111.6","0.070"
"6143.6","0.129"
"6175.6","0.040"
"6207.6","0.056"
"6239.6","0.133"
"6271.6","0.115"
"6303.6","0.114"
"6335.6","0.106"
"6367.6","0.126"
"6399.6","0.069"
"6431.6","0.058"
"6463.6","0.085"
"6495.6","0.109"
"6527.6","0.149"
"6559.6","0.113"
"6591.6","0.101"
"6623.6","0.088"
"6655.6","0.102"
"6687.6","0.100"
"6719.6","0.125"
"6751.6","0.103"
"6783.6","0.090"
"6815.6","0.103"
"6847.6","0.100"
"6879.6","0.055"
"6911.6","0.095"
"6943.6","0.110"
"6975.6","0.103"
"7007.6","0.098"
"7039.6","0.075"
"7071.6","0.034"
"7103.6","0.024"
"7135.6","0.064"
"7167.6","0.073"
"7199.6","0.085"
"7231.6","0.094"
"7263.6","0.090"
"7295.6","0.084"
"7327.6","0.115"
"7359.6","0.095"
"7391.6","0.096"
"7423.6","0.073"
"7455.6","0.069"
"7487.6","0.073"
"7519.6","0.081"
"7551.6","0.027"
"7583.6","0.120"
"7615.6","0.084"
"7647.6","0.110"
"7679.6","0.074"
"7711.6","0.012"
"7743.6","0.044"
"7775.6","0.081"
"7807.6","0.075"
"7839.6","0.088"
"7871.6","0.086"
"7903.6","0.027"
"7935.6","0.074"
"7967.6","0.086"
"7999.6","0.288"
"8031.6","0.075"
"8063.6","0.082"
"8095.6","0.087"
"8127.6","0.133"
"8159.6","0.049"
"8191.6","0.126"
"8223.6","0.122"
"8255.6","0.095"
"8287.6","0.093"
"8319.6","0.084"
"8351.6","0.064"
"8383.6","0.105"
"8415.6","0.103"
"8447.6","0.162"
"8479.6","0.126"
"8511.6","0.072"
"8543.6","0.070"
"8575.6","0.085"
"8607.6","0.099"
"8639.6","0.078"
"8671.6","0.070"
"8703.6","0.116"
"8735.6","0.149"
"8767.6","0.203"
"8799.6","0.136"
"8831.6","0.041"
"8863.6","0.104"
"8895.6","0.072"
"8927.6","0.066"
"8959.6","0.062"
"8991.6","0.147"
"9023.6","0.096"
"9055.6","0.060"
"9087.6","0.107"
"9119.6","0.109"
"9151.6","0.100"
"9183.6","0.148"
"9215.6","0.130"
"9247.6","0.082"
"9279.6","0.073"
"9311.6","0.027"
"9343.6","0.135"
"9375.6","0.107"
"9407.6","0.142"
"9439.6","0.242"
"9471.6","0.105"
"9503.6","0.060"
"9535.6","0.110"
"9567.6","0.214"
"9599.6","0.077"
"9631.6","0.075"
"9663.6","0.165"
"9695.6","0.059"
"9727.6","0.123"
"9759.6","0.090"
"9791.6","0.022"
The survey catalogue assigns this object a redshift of 1.15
